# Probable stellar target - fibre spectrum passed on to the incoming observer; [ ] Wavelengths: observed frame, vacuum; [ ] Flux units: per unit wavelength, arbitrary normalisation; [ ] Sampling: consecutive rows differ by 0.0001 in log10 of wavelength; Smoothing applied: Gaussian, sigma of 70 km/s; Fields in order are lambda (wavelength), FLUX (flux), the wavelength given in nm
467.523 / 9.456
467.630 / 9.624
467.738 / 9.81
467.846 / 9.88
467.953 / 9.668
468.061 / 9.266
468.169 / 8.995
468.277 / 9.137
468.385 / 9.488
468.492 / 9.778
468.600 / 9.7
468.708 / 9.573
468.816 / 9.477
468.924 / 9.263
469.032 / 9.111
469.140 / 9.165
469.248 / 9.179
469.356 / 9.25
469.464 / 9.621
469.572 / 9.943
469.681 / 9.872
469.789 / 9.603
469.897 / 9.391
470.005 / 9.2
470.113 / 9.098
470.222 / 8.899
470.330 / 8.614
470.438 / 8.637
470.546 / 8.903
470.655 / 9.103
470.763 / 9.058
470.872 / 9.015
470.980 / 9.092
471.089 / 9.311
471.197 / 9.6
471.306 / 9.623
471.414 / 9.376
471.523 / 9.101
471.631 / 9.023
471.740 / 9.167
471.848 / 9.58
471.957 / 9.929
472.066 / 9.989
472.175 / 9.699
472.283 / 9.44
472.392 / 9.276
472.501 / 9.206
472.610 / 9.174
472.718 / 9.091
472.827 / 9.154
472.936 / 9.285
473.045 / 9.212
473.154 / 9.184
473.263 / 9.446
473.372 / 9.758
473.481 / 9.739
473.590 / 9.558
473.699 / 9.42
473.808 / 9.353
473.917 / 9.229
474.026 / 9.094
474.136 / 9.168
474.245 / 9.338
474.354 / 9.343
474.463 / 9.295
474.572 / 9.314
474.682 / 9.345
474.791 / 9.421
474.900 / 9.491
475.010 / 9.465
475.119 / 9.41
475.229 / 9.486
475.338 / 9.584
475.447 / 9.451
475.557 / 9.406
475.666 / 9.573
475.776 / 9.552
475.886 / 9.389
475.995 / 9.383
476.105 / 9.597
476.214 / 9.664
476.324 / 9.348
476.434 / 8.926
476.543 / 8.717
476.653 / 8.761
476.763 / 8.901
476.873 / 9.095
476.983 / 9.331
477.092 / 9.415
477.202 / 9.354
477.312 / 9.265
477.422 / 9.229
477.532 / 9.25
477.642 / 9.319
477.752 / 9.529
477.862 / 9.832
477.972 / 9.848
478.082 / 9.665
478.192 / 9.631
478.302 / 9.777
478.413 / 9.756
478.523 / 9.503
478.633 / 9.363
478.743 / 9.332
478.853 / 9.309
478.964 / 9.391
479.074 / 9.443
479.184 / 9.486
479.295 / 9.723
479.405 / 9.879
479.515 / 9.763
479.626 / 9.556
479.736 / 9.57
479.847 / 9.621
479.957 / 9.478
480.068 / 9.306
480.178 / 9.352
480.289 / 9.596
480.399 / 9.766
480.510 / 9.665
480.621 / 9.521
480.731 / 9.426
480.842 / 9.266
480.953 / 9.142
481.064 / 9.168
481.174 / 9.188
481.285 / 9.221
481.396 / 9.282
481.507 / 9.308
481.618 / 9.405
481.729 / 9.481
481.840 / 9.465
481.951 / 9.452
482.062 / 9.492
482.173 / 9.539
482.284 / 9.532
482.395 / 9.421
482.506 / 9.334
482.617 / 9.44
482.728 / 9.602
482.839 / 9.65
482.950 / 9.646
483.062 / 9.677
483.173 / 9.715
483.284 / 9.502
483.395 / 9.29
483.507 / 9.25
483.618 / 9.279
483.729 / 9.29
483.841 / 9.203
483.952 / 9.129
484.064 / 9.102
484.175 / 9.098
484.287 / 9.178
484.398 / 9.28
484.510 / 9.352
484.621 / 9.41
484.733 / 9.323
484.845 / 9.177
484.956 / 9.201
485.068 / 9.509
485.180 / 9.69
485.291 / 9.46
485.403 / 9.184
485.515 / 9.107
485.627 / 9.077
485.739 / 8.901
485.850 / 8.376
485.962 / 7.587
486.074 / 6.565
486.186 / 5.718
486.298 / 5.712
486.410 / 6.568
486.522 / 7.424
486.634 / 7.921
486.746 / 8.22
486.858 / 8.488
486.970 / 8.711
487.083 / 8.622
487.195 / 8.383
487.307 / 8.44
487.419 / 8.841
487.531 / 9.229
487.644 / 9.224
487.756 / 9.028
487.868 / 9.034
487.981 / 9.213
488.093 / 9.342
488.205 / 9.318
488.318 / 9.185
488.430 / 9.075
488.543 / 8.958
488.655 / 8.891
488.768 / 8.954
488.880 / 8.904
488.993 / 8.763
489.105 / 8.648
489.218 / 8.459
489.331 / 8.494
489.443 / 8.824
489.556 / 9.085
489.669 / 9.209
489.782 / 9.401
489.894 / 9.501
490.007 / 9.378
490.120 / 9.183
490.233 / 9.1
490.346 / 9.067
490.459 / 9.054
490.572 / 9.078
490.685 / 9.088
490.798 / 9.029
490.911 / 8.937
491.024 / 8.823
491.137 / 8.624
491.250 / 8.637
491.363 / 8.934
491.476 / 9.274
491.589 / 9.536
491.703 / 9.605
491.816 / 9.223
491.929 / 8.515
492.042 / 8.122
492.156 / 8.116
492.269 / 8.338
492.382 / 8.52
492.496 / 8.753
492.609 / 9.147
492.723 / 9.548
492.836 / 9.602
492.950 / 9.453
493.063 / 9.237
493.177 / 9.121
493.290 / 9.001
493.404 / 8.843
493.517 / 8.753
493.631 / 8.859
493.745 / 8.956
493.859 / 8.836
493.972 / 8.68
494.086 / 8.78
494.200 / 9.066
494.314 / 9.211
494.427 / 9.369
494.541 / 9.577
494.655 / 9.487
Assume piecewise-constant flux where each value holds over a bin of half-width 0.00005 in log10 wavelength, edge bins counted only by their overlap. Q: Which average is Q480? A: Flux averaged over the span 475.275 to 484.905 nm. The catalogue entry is 9.41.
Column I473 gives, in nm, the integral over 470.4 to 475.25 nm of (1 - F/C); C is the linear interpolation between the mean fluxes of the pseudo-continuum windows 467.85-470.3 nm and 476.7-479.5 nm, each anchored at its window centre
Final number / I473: 0.05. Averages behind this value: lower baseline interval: 9.4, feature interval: 9.33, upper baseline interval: 9.47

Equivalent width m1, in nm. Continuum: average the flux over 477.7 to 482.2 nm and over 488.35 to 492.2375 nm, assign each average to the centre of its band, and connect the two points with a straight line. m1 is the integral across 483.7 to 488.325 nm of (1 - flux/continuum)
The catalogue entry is 0.25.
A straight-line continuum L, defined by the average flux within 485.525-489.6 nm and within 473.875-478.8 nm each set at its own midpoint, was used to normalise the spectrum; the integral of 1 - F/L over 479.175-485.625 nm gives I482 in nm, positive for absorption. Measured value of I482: -0.386 nm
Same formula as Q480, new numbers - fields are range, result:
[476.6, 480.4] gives 9.47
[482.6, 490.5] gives 8.88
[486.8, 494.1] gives 8.95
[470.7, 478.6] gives 9.38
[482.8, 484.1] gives 9.39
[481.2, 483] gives 9.45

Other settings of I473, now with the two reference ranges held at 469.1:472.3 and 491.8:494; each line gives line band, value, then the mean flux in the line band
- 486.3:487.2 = 0.11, 7.88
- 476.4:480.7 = -0.13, 9.45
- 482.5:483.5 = -0.05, 9.54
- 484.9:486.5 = 0.15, 8.18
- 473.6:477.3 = -0.04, 9.32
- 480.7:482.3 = -0.04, 9.35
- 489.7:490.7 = -0.03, 9.21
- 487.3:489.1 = -0.01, 9.03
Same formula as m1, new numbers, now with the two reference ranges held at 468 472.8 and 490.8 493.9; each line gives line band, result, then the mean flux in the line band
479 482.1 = -0.11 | 9.46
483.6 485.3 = -0.04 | 9.29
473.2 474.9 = -0.02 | 9.39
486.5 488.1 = 0.06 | 8.68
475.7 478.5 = -0.06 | 9.38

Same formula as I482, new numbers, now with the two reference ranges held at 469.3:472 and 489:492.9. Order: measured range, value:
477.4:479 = -0.06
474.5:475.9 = -0.04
